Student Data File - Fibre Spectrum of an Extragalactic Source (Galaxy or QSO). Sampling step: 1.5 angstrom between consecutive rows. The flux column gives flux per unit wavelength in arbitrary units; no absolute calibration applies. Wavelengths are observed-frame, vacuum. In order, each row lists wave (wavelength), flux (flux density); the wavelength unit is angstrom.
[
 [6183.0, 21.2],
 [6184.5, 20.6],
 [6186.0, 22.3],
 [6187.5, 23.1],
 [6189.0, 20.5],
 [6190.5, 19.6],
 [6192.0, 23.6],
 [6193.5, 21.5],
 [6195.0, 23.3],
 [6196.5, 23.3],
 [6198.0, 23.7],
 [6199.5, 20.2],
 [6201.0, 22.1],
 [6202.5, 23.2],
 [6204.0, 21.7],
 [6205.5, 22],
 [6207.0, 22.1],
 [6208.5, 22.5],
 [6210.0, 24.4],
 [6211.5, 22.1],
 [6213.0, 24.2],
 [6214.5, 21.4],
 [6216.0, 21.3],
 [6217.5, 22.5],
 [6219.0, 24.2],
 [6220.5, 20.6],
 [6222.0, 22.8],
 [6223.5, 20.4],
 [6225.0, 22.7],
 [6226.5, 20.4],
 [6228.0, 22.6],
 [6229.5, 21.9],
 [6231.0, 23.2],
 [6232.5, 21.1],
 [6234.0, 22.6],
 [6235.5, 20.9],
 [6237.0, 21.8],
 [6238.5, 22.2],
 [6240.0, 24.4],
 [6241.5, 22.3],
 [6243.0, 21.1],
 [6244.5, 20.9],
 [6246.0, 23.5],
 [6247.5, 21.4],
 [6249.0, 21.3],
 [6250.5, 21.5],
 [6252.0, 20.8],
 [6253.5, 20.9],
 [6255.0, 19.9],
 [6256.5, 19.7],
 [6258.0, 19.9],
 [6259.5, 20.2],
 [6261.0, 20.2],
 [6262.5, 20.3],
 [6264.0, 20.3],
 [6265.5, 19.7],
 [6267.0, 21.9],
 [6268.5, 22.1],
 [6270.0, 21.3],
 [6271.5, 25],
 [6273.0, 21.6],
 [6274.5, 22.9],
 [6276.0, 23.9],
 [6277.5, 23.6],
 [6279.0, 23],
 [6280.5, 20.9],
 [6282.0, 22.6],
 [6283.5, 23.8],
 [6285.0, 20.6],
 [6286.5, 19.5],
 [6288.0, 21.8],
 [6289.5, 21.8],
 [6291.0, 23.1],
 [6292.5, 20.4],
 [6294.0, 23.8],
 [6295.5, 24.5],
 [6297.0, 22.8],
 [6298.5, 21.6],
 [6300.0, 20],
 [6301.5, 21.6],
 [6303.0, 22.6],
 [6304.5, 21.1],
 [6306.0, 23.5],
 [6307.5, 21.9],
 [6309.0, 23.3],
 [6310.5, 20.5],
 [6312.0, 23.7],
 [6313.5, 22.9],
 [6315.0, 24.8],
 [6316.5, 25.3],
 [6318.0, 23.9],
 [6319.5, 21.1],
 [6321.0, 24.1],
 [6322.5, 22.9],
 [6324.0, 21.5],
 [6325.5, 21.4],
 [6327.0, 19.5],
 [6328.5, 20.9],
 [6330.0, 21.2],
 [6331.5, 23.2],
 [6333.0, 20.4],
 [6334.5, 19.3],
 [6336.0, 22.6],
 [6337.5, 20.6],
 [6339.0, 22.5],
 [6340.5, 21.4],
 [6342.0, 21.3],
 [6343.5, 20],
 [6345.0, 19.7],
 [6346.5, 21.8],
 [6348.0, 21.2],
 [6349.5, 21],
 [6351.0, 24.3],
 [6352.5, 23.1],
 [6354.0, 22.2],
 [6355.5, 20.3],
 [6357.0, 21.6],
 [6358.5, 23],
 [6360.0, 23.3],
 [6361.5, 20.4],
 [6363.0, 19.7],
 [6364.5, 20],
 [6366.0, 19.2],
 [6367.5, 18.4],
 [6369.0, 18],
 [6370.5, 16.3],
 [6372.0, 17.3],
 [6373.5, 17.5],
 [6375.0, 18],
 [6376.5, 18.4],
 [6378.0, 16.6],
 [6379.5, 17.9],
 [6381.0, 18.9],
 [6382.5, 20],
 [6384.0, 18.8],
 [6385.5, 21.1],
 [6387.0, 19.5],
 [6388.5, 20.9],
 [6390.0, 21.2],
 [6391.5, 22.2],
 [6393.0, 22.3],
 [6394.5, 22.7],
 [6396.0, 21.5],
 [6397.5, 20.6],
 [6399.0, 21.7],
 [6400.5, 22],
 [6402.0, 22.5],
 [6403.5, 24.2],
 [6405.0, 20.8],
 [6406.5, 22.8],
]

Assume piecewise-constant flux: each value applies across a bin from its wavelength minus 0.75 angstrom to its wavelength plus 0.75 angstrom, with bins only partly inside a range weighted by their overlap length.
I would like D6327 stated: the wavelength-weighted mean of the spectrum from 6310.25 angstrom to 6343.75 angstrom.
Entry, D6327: 22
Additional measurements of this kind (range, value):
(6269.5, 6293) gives 22.3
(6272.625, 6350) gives 22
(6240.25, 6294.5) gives 21.6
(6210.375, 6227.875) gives 22.1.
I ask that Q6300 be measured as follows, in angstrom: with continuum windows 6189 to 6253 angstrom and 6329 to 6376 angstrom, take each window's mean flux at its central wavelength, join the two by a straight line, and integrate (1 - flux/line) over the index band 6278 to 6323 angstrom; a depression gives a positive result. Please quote -2.7 angstrom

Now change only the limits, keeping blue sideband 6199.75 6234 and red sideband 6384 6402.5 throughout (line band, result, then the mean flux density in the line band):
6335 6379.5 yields 2.6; 20.3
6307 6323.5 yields -1.0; 23.1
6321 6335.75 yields 0.2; 21.3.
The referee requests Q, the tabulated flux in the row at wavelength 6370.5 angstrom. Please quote 16.3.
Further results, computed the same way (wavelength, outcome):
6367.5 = 18.4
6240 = 24.4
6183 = 21.2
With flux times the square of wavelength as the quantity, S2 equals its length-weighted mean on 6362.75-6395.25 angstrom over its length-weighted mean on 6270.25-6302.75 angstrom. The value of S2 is 0.9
